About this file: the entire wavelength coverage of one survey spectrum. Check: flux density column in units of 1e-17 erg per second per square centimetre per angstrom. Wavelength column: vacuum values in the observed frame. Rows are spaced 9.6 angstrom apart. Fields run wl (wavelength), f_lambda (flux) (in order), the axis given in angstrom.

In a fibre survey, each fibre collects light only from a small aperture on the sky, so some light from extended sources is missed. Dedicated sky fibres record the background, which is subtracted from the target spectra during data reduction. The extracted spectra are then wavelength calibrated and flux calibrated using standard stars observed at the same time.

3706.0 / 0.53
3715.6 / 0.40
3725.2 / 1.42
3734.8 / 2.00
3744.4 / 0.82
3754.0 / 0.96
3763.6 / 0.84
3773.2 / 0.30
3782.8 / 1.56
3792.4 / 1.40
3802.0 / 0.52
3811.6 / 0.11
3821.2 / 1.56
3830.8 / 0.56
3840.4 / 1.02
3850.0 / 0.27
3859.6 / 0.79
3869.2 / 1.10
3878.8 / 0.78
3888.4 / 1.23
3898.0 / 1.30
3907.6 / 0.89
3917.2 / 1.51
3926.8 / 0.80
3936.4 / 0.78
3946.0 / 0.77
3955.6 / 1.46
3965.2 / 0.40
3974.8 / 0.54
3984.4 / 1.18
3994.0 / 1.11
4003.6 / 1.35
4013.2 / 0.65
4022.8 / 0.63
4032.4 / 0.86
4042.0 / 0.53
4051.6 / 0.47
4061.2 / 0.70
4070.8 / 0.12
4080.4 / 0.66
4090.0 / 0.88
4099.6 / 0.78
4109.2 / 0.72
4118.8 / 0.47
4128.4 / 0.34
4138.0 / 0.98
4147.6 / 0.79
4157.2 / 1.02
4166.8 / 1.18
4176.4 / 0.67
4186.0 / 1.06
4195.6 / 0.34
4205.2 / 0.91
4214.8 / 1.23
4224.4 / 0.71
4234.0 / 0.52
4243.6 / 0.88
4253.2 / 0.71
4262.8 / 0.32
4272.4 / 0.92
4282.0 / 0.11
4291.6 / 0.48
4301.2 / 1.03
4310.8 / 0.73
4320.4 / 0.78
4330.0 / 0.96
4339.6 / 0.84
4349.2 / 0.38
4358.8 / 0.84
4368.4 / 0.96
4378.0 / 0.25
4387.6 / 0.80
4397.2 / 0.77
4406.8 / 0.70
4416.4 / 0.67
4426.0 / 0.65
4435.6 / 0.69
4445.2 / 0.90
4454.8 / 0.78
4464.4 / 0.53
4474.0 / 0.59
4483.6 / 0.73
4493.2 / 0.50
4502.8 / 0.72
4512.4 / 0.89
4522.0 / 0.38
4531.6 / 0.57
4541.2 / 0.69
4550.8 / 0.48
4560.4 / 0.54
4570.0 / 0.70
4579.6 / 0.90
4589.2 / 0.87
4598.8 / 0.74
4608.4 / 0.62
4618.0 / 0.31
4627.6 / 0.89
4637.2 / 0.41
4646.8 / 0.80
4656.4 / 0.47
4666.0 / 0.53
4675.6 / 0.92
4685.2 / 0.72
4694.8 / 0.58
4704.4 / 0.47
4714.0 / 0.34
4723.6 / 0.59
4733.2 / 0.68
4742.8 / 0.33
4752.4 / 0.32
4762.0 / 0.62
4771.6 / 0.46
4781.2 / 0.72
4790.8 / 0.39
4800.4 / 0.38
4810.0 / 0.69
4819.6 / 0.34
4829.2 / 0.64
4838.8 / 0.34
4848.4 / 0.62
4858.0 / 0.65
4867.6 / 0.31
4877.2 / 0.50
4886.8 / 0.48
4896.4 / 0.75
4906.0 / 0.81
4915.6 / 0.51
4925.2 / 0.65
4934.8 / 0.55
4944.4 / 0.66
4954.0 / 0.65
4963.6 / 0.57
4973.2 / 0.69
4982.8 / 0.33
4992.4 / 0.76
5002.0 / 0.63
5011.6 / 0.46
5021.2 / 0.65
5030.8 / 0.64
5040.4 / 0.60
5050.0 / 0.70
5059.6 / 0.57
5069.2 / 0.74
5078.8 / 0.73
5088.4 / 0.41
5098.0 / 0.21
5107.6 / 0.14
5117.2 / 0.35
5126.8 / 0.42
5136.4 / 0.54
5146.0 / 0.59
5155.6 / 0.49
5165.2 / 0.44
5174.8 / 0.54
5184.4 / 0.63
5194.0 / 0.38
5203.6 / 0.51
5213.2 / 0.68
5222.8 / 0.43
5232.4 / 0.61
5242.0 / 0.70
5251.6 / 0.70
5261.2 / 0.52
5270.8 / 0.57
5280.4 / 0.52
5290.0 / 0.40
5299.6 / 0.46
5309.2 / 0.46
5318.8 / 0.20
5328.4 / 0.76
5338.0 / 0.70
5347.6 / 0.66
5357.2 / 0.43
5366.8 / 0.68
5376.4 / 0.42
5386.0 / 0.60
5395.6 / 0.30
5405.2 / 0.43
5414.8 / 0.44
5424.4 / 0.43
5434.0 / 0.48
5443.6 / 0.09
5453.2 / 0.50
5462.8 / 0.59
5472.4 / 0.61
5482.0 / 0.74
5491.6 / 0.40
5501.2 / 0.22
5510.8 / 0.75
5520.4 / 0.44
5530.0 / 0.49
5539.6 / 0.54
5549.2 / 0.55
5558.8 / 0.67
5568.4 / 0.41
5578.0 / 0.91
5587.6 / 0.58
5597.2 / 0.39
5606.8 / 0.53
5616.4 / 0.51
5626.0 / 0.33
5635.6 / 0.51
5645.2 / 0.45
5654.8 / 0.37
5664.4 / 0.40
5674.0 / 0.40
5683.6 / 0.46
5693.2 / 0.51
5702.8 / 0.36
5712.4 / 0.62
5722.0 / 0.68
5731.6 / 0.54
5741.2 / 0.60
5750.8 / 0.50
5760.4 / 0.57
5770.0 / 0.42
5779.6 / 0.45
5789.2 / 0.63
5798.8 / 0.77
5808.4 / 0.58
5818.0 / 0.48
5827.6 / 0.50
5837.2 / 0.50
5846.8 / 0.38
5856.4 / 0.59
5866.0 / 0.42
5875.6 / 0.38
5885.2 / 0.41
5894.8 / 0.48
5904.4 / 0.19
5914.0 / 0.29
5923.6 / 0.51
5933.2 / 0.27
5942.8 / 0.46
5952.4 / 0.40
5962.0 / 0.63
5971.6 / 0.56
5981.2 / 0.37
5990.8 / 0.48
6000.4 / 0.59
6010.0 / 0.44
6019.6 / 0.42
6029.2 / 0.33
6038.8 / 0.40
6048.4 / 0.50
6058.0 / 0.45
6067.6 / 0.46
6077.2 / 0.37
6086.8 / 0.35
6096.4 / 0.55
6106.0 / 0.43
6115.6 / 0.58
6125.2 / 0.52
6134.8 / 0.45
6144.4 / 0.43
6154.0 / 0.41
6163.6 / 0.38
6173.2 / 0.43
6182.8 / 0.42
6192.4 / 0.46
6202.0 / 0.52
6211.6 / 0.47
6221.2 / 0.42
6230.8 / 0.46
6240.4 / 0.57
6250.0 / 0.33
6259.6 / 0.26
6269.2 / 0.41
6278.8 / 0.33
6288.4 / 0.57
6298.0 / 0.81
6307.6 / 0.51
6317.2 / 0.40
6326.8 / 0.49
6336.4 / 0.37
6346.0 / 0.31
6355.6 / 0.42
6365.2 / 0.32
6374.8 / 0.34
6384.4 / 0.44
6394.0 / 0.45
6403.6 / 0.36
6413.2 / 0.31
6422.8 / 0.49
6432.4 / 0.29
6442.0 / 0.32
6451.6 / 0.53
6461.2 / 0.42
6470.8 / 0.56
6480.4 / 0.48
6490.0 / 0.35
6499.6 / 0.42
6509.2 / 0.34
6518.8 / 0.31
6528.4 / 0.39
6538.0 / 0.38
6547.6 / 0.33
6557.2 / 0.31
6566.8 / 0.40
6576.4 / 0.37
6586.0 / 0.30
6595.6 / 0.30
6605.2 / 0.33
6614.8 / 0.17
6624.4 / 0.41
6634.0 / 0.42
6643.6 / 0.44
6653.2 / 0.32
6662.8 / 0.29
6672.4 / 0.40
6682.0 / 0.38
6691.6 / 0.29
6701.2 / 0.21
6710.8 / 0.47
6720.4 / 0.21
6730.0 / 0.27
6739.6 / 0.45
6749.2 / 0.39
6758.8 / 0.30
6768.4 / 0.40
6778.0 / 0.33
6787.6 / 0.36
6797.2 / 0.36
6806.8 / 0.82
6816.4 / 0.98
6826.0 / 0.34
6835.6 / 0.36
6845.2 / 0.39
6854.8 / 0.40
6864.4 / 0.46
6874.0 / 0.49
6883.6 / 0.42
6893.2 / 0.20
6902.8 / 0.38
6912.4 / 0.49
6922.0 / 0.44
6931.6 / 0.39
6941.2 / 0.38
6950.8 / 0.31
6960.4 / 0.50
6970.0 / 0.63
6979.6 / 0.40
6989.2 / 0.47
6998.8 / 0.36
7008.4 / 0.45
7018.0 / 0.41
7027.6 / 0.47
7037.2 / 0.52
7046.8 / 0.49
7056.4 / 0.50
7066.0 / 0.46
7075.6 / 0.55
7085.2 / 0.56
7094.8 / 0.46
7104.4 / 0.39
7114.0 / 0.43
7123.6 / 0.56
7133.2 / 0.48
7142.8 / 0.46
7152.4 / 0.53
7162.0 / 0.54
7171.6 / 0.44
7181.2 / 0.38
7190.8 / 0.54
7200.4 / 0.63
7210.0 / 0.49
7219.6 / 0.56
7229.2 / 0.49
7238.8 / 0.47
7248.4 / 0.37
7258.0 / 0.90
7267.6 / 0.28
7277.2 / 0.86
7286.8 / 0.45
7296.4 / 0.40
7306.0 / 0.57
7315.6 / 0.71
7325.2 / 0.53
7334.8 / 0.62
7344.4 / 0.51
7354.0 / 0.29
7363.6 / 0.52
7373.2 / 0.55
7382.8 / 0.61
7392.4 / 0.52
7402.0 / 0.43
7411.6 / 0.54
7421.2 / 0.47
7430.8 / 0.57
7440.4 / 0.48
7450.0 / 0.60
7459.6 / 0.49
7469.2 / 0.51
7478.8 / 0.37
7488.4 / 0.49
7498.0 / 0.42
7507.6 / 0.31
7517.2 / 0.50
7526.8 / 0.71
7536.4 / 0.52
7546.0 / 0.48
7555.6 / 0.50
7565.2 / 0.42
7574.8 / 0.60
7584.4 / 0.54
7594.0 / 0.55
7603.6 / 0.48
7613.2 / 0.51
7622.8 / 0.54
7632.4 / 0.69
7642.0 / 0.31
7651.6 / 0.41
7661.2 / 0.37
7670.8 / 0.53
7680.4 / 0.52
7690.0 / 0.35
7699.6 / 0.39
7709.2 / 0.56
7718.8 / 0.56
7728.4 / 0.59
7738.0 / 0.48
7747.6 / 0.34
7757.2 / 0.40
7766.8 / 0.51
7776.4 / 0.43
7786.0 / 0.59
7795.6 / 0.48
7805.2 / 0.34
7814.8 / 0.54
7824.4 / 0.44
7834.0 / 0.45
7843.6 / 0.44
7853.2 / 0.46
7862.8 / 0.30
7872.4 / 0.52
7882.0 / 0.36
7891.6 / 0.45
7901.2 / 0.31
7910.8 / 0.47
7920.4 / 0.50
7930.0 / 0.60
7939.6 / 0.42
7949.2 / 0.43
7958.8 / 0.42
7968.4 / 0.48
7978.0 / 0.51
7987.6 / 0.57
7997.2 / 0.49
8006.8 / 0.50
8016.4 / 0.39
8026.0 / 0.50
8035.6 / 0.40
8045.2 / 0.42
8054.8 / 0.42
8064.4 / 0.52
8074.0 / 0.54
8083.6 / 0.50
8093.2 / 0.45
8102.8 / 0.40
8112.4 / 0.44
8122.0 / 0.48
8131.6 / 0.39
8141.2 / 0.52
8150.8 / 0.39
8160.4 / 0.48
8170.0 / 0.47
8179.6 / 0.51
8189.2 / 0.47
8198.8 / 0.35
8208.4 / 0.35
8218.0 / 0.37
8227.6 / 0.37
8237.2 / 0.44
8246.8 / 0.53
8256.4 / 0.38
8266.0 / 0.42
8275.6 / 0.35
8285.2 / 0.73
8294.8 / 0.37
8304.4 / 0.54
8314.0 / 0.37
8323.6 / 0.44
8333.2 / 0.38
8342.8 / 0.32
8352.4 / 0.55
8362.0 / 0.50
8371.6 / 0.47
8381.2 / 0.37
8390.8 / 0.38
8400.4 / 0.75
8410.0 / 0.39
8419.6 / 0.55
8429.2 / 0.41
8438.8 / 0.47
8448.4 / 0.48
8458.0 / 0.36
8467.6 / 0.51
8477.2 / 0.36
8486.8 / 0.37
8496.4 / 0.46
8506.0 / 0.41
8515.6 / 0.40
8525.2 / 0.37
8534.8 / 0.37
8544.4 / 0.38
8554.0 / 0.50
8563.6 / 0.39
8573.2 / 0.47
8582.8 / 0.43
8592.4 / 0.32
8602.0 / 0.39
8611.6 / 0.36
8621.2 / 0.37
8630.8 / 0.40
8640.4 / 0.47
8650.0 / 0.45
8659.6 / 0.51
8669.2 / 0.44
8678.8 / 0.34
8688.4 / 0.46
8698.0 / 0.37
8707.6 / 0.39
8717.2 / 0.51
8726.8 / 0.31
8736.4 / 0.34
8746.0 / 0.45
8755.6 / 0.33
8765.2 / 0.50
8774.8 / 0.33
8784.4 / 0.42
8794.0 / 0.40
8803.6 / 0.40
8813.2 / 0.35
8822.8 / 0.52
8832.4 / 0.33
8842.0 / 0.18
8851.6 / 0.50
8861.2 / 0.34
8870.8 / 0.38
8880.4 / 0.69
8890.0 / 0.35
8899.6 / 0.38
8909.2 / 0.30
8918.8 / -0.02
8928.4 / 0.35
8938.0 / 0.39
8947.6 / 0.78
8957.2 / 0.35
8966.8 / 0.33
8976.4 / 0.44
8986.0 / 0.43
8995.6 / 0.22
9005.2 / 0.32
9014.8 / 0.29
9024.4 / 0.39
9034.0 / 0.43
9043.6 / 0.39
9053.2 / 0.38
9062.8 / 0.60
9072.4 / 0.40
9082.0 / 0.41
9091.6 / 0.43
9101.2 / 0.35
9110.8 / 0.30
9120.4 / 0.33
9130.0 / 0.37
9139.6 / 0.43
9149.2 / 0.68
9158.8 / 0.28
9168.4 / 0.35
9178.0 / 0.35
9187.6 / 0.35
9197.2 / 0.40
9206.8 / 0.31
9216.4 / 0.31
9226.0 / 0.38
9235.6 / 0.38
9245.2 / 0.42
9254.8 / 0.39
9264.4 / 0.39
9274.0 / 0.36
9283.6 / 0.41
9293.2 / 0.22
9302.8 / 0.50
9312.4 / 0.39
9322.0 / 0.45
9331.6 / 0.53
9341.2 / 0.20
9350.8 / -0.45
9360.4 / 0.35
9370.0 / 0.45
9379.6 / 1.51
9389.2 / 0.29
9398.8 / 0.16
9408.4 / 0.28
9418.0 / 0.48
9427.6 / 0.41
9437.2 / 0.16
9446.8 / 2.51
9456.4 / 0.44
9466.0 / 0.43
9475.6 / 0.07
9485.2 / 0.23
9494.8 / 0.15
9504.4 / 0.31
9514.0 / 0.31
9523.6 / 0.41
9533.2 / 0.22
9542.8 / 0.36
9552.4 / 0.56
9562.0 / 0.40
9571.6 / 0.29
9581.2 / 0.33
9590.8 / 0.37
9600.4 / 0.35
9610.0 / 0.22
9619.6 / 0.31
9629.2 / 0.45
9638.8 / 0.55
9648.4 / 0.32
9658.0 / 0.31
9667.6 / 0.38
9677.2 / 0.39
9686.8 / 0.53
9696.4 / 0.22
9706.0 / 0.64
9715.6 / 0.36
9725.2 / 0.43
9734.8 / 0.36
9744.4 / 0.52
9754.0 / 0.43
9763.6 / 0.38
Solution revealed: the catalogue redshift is 0.827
